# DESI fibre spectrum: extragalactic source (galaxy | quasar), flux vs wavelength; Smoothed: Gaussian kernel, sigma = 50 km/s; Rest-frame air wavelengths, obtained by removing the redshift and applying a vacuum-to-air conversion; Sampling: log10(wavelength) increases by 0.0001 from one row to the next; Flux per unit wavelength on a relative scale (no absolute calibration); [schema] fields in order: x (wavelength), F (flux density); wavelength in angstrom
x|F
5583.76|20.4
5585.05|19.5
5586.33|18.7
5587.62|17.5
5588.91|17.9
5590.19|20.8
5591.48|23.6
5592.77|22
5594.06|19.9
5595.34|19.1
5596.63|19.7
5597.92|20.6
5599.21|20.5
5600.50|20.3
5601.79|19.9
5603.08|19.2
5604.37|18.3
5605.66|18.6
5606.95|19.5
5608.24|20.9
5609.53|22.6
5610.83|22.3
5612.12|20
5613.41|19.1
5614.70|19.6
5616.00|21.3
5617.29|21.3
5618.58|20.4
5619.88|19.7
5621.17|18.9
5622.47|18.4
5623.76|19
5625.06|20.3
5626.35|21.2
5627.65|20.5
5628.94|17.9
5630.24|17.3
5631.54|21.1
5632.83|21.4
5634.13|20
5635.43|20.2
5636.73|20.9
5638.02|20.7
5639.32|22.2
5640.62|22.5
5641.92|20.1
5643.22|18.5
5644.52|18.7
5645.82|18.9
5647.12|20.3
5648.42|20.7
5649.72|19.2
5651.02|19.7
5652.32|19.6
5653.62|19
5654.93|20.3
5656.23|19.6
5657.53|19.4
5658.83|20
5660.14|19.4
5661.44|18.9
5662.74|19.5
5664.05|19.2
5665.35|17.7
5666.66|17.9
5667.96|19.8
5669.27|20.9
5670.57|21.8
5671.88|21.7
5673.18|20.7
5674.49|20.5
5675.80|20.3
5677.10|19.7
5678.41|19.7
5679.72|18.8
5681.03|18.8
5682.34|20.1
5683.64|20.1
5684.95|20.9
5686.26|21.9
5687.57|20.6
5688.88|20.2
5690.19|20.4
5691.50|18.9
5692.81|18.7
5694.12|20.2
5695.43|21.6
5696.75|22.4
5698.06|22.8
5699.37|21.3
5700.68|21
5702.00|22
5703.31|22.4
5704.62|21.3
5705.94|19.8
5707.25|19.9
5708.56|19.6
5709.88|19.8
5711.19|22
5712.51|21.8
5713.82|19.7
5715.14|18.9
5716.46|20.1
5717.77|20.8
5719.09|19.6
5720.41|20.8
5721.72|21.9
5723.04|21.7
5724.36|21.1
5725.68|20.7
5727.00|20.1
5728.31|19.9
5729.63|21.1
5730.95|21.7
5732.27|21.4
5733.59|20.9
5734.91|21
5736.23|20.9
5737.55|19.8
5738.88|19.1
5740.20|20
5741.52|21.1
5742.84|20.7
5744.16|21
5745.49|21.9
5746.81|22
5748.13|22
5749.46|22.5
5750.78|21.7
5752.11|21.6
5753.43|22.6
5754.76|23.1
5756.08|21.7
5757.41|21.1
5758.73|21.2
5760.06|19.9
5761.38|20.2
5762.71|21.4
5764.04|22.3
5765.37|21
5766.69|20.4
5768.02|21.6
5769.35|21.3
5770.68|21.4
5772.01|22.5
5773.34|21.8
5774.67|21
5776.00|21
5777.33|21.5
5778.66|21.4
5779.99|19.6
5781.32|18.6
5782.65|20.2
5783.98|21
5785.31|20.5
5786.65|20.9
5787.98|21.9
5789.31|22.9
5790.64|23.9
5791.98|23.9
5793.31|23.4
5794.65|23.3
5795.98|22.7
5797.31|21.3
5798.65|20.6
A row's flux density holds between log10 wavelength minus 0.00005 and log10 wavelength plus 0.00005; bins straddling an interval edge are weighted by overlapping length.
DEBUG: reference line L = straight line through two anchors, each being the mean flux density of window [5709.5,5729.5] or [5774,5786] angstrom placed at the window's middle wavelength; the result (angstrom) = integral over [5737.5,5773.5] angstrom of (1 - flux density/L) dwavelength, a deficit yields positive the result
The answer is -1.3 angstrom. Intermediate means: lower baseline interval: 20.6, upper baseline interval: 20.5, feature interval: 21.3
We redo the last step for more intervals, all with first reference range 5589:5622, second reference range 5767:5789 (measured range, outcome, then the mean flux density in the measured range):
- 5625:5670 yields 1.4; 19.8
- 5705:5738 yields 0.3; 20.6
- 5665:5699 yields 0.5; 20.3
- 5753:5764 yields -0.3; 21.4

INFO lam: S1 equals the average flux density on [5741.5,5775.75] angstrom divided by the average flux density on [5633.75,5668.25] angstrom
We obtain 1.09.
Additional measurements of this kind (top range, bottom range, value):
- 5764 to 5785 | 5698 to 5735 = 1.01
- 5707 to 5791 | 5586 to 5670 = 1.06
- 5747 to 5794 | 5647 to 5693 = 1.08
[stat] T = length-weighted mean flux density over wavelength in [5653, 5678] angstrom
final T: 19.8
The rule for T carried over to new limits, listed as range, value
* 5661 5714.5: 20.4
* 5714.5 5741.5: 20.6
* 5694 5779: 21.1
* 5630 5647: 20.3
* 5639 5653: 20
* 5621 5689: 19.9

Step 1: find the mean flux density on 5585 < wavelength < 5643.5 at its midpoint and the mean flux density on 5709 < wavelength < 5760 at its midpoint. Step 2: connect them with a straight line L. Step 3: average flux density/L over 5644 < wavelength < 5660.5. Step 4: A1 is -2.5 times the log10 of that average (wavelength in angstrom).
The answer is 0.04 mag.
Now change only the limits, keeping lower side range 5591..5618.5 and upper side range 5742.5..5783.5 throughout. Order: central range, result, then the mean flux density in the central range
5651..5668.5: 0.078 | 19.3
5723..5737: 0.010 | 20.9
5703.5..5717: 0.033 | 20.4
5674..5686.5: 0.043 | 20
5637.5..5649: 0.017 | 20.3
